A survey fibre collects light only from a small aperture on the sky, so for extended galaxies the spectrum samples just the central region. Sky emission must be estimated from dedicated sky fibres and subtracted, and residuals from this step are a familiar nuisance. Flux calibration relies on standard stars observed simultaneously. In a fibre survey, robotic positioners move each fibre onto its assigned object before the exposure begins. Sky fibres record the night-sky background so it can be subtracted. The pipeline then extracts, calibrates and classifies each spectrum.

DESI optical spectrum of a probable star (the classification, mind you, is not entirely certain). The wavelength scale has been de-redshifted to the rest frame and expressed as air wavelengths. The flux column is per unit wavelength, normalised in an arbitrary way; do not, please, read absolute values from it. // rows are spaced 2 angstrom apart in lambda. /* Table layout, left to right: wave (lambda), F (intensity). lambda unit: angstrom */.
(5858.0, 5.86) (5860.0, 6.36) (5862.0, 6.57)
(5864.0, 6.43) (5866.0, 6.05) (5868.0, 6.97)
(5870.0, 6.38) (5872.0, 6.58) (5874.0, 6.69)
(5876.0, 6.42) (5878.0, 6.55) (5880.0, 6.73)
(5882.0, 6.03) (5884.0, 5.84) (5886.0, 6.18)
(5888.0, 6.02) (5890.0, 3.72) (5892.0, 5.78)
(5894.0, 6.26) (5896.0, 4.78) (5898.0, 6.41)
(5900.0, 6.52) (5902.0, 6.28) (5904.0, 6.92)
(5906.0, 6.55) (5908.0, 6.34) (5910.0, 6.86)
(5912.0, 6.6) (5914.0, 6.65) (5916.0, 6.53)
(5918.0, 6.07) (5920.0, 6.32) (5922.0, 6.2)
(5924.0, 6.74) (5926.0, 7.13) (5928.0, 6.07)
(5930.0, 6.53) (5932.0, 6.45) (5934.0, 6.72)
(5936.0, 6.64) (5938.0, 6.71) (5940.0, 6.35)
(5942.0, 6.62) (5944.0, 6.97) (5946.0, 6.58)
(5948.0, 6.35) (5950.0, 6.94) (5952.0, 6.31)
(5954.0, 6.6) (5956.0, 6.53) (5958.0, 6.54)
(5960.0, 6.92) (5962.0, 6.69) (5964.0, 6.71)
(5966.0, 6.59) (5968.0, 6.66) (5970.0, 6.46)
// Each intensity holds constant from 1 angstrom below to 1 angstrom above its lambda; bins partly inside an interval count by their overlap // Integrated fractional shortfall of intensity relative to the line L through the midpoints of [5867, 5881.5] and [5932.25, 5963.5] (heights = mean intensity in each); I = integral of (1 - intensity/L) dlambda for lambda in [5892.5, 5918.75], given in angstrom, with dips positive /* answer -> 1.0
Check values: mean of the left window 6.6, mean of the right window 6.63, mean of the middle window 6.36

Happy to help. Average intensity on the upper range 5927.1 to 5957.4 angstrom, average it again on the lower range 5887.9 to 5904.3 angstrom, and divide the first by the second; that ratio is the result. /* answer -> 1.13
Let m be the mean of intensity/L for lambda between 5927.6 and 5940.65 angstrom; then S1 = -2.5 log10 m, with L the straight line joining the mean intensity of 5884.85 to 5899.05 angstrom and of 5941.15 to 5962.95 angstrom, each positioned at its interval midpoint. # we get -0.03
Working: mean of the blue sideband 5.6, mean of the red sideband 6.64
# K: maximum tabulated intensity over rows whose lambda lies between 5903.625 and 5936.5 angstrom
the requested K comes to 7.13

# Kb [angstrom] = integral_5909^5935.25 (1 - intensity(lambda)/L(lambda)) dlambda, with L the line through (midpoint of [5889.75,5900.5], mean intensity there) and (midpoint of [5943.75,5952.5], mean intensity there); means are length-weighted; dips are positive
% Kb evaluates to -1.6 angstrom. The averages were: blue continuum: 5.66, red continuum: 6.62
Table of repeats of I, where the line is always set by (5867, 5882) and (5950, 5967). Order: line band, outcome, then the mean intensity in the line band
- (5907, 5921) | 0.26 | 6.48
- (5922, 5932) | 0.08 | 6.56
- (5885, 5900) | 2.13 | 5.65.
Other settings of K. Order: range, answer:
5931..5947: 6.97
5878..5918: 6.92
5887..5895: 6.26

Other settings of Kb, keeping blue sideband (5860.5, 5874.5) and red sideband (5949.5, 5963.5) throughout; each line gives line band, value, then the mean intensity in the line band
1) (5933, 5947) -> -0.1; 6.66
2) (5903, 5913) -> -0.1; 6.65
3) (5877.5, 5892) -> 1.6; 5.84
